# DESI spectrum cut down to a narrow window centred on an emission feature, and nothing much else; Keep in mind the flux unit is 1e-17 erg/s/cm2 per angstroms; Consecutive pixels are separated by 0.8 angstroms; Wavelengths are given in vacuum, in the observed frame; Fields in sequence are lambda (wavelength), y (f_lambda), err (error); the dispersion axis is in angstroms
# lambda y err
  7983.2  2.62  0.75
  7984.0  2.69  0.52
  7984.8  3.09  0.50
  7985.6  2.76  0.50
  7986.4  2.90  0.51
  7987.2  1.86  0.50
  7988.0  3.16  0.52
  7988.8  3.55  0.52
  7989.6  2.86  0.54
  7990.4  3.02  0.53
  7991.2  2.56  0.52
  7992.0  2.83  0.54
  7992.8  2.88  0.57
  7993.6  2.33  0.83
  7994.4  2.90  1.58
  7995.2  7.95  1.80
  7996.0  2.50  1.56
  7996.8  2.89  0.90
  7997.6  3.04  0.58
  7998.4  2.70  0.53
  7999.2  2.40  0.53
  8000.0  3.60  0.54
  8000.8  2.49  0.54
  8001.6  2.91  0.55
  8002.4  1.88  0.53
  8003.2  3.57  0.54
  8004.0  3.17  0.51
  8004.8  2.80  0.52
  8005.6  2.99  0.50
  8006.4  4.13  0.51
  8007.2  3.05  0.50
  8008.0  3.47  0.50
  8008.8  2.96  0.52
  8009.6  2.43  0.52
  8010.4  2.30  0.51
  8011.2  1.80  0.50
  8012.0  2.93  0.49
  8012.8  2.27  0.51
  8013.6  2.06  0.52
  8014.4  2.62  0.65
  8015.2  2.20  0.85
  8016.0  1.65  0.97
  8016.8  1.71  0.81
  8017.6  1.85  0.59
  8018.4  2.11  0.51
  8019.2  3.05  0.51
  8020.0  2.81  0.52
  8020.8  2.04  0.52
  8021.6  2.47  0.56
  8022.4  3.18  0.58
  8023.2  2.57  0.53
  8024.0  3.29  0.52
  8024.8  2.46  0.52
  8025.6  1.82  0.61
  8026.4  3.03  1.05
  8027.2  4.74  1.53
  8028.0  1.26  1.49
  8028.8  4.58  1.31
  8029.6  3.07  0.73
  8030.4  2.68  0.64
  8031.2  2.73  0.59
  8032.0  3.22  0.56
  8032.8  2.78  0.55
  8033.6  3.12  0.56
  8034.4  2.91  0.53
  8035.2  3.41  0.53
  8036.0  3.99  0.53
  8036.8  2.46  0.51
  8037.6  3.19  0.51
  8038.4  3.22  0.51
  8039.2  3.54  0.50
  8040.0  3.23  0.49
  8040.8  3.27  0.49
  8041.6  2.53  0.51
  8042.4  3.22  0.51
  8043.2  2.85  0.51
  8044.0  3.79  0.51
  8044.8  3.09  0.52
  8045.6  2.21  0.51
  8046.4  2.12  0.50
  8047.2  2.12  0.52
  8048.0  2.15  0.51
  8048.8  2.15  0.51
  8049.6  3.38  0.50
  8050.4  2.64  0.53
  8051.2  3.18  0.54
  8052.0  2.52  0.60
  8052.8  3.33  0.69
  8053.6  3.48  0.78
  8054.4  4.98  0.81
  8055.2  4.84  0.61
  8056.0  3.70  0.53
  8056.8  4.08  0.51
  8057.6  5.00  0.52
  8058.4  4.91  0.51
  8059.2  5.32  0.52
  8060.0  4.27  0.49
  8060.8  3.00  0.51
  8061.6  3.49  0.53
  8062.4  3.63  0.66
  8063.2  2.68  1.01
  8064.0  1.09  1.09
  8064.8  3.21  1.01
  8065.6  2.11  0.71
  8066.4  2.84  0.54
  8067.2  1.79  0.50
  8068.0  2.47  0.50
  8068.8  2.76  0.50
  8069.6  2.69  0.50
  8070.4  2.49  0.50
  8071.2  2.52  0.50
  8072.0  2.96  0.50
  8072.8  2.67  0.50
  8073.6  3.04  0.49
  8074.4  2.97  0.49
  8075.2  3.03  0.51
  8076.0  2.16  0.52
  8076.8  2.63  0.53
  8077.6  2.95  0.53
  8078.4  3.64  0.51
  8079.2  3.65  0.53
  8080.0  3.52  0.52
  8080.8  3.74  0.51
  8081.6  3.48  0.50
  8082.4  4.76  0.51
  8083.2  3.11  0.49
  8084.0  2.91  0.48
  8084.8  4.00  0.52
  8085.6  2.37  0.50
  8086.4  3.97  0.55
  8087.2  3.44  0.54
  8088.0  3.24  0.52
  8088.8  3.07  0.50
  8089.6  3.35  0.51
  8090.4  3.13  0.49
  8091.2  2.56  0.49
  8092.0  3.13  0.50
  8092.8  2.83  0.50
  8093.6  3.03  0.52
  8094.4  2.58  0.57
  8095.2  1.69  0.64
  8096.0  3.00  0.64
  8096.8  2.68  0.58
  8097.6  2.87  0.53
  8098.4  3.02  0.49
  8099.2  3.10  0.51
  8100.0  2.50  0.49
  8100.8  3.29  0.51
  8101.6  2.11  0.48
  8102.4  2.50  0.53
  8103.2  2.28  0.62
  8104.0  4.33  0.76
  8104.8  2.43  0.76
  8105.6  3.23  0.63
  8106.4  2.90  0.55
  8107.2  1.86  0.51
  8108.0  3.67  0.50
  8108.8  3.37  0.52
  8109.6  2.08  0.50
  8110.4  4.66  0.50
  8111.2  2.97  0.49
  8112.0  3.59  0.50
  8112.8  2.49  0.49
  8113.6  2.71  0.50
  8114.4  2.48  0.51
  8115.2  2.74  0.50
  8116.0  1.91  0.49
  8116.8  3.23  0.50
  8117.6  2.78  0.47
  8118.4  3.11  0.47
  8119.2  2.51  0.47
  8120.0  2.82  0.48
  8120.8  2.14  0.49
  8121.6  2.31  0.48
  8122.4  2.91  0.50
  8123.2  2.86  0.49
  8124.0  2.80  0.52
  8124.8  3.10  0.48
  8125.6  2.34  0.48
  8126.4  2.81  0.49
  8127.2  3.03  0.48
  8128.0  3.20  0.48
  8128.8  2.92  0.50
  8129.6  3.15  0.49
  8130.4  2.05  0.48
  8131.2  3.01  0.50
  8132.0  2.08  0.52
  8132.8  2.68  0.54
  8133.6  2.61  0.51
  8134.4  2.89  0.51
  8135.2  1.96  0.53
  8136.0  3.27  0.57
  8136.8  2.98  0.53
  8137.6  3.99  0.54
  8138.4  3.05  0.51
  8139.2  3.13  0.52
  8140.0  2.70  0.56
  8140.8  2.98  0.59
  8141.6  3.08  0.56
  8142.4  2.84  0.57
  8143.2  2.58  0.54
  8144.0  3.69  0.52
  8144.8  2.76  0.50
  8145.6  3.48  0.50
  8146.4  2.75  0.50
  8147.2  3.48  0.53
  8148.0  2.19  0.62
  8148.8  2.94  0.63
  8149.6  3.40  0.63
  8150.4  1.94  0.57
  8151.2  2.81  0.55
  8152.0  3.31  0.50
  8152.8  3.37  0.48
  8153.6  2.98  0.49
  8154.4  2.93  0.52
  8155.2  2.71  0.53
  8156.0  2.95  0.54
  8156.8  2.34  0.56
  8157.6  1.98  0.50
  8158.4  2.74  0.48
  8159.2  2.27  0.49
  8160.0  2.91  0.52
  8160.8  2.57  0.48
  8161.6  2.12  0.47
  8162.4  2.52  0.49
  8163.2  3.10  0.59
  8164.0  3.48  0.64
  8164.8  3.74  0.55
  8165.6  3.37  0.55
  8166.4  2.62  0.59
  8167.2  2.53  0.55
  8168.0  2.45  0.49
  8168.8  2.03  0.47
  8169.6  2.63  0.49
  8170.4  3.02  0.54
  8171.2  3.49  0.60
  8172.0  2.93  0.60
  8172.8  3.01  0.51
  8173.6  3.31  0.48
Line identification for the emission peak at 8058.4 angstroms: H-alpha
